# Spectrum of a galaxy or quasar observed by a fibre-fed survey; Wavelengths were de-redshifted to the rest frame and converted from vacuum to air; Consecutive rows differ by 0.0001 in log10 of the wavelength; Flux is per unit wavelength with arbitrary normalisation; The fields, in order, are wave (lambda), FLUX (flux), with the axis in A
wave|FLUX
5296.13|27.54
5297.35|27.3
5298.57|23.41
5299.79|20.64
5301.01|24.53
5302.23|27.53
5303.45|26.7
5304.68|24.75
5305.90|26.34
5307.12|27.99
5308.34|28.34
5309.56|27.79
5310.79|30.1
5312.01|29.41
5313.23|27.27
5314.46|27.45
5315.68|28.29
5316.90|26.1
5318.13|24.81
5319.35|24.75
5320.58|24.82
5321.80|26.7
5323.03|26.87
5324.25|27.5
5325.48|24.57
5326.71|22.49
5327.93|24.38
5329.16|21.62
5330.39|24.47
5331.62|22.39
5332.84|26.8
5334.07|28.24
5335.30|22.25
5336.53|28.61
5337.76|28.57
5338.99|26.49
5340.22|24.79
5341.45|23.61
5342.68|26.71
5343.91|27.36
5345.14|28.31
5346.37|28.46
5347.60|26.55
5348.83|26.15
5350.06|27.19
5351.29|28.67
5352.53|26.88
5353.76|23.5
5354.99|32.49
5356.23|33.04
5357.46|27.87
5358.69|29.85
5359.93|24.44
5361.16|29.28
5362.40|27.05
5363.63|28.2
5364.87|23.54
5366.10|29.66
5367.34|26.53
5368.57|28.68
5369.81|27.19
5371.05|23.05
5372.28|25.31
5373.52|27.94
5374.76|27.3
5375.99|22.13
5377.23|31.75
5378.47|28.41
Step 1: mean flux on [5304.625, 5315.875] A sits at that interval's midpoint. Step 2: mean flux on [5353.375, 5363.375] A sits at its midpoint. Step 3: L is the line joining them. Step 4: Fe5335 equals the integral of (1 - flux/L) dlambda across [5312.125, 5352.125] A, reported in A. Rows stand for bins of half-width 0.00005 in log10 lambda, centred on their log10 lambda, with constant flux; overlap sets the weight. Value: 3.0 A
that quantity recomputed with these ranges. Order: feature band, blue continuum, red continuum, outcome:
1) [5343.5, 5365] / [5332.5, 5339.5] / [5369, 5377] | -1.2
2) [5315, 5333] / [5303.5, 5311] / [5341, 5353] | 1.4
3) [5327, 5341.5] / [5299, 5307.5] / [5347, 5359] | 1.0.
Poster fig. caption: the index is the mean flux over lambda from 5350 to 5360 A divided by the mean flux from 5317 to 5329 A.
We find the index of 1.1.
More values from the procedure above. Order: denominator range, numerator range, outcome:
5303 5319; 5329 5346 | 0.95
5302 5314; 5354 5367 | 1.03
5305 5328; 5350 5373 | 1.03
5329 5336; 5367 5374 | 1.08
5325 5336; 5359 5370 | 1.13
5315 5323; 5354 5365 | 1.09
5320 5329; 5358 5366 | 1.08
